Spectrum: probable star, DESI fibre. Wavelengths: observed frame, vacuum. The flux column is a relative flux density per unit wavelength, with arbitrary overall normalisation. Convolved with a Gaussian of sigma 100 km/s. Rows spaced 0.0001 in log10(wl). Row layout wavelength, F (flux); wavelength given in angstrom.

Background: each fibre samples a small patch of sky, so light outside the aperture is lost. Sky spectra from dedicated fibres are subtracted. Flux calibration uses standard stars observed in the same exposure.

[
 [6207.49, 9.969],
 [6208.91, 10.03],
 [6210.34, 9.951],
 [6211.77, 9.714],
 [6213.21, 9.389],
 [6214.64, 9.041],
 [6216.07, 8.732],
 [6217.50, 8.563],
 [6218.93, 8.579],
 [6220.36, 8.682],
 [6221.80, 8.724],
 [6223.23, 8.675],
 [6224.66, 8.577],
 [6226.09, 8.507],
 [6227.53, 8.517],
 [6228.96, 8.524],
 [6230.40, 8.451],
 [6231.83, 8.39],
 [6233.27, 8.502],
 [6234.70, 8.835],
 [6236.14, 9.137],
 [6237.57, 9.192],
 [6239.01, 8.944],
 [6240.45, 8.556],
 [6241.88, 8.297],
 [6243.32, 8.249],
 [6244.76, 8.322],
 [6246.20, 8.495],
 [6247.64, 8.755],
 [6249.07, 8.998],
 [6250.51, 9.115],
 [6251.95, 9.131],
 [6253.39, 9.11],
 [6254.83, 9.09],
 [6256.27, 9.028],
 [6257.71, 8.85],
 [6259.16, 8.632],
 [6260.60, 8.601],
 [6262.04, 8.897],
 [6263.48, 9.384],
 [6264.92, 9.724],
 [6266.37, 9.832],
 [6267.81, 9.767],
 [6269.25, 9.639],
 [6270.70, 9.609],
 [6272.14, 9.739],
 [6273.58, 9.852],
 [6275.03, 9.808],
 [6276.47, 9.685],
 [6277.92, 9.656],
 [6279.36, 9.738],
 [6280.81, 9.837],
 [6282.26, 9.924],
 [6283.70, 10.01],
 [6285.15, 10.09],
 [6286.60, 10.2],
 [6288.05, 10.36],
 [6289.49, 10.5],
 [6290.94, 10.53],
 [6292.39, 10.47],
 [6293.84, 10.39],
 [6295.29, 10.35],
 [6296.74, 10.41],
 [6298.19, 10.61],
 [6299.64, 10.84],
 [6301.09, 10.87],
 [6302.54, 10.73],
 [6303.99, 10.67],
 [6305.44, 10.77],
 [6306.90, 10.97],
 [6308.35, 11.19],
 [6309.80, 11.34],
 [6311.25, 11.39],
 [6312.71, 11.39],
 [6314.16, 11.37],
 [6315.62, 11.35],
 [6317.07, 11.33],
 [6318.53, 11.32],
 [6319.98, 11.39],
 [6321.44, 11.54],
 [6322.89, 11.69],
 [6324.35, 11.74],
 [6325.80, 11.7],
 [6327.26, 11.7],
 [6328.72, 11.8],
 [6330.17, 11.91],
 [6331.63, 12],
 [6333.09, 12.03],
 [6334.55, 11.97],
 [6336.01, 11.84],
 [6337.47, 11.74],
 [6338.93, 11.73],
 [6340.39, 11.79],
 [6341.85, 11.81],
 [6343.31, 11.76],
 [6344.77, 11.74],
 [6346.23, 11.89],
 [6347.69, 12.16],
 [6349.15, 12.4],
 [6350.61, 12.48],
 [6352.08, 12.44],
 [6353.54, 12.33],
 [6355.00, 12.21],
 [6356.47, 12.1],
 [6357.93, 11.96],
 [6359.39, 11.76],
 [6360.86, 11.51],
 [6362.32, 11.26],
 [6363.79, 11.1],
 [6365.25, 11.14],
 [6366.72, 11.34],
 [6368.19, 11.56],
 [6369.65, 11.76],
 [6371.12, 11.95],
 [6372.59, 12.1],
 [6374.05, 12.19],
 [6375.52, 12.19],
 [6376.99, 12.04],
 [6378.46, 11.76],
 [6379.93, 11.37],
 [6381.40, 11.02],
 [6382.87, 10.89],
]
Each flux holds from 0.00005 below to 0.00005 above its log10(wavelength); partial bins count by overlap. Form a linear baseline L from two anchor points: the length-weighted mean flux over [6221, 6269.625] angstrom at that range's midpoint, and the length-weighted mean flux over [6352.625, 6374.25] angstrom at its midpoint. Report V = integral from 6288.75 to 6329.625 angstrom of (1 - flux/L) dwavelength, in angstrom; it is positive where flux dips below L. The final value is -2.6 angstrom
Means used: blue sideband 8.86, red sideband 11.8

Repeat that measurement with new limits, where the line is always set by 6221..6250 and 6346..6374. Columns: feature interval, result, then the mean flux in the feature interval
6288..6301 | -0.4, 10.5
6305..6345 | -2.3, 11.6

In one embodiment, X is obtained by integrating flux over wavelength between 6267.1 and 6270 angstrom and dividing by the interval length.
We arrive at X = 9.69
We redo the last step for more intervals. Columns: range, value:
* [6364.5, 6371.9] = 11.5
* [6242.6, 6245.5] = 8.27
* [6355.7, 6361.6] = 11.8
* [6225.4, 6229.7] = 8.5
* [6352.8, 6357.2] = 12.2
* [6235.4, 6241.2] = 8.96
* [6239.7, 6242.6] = 8.44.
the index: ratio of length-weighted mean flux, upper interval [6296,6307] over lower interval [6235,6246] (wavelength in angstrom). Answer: 1.24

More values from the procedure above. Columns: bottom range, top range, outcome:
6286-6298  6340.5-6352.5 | 1.16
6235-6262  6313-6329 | 1.31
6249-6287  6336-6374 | 1.25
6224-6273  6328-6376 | 1.33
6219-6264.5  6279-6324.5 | 1.23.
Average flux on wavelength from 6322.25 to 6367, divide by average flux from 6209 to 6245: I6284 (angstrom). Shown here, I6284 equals 1.35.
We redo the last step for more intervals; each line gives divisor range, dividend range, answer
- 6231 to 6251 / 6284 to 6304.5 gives 1.21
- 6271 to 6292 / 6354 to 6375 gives 1.17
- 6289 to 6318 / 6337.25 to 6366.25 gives 1.09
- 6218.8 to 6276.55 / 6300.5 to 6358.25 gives 1.30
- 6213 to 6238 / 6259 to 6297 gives 1.13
